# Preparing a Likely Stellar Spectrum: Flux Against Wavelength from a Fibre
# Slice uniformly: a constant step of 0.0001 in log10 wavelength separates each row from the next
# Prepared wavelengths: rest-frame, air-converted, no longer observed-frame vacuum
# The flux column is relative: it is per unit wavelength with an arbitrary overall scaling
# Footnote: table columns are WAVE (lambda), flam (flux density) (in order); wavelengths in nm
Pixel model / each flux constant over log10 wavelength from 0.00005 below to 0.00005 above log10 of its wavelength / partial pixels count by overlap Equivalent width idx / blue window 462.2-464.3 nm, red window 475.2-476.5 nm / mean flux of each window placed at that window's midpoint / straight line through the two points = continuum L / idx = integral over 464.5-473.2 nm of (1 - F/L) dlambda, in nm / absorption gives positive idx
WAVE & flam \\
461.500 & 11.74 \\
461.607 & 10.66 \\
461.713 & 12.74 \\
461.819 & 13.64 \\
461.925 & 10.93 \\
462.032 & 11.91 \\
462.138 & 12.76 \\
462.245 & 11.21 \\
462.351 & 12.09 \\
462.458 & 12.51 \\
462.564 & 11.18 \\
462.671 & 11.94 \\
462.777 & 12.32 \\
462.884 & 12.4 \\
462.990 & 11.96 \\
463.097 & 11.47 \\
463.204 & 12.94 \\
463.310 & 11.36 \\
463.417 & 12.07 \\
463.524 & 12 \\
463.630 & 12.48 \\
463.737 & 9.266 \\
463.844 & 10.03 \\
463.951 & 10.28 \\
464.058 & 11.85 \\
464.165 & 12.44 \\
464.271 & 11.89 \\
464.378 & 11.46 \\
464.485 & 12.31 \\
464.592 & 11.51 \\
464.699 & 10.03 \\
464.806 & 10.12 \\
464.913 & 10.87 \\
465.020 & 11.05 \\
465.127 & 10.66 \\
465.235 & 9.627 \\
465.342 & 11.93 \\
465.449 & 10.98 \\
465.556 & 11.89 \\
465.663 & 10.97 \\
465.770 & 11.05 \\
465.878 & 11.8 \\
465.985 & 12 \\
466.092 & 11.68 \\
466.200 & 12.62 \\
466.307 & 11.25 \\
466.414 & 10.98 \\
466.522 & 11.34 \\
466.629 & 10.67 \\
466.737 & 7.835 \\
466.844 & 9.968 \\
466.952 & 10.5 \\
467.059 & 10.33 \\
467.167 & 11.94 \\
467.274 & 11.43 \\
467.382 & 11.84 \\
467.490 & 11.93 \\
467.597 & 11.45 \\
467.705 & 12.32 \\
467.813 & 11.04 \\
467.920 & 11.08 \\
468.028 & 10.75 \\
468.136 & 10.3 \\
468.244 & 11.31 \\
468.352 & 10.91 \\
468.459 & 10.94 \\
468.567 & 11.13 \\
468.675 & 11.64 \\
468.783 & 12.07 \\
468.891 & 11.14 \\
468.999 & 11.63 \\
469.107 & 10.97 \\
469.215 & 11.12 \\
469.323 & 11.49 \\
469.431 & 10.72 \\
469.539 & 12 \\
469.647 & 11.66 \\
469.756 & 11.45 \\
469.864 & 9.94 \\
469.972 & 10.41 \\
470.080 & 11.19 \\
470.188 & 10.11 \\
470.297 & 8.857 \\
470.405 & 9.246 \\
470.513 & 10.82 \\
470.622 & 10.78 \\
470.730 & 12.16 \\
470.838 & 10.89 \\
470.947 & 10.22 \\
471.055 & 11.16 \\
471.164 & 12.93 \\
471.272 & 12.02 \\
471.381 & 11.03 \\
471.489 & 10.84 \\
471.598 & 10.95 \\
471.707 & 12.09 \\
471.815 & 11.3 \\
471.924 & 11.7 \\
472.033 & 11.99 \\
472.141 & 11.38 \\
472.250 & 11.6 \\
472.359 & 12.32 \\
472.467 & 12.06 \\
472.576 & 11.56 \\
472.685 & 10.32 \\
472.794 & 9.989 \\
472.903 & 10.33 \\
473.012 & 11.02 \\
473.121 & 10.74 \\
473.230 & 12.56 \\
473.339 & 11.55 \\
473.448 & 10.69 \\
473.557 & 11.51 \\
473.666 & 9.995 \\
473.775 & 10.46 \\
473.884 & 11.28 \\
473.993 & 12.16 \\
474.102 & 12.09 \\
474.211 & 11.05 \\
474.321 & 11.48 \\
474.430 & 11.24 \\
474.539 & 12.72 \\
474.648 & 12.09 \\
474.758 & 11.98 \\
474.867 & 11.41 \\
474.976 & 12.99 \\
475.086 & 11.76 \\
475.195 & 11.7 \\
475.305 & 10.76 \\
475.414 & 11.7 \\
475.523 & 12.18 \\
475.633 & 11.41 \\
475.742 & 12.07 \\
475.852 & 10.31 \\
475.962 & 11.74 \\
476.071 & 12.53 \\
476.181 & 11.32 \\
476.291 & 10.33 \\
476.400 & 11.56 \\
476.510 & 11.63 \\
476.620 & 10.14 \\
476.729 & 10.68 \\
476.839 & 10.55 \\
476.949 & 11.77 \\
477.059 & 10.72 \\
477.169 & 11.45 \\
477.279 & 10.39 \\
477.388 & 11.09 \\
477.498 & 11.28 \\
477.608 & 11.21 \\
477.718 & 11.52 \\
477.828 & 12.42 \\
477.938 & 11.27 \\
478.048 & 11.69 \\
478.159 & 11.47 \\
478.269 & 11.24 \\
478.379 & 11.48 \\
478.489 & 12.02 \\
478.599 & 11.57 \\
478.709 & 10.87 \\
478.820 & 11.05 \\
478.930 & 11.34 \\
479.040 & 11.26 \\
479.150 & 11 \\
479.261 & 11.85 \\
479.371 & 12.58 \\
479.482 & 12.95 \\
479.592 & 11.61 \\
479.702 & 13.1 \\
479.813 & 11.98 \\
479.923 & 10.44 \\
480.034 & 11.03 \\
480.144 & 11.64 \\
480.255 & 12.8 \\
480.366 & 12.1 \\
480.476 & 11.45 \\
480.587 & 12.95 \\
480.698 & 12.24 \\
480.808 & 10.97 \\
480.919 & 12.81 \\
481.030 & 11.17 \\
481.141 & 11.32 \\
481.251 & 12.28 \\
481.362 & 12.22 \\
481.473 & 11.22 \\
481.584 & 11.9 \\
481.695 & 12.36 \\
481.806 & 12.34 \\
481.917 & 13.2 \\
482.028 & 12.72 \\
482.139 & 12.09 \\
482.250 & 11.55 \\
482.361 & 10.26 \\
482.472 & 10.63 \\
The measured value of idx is 0.36 nm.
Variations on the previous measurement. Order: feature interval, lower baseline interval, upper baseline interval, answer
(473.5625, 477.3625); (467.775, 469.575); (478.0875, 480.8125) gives 0.04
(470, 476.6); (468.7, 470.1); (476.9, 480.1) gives 0.01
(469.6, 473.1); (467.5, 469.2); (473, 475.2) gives 0.11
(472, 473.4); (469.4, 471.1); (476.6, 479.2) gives -0.06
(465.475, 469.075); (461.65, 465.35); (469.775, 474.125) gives 0.05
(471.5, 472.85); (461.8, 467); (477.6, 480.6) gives 0.01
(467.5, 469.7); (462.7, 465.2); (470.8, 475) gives 0.02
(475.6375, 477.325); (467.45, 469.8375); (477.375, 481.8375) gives 0.07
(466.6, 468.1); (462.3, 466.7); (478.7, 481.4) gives 0.07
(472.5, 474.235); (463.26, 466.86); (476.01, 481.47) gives 0.05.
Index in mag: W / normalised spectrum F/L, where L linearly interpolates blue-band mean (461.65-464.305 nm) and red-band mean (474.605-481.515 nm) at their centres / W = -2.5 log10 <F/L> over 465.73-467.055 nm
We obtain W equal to 0.08 mag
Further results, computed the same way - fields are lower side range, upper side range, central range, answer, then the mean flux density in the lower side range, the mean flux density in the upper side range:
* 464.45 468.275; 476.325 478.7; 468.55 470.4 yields 0.02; 11.1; 11.3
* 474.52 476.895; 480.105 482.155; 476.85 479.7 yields 0.03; 11.5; 12.1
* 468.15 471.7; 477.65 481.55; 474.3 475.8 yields -0.04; 11.1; 11.7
